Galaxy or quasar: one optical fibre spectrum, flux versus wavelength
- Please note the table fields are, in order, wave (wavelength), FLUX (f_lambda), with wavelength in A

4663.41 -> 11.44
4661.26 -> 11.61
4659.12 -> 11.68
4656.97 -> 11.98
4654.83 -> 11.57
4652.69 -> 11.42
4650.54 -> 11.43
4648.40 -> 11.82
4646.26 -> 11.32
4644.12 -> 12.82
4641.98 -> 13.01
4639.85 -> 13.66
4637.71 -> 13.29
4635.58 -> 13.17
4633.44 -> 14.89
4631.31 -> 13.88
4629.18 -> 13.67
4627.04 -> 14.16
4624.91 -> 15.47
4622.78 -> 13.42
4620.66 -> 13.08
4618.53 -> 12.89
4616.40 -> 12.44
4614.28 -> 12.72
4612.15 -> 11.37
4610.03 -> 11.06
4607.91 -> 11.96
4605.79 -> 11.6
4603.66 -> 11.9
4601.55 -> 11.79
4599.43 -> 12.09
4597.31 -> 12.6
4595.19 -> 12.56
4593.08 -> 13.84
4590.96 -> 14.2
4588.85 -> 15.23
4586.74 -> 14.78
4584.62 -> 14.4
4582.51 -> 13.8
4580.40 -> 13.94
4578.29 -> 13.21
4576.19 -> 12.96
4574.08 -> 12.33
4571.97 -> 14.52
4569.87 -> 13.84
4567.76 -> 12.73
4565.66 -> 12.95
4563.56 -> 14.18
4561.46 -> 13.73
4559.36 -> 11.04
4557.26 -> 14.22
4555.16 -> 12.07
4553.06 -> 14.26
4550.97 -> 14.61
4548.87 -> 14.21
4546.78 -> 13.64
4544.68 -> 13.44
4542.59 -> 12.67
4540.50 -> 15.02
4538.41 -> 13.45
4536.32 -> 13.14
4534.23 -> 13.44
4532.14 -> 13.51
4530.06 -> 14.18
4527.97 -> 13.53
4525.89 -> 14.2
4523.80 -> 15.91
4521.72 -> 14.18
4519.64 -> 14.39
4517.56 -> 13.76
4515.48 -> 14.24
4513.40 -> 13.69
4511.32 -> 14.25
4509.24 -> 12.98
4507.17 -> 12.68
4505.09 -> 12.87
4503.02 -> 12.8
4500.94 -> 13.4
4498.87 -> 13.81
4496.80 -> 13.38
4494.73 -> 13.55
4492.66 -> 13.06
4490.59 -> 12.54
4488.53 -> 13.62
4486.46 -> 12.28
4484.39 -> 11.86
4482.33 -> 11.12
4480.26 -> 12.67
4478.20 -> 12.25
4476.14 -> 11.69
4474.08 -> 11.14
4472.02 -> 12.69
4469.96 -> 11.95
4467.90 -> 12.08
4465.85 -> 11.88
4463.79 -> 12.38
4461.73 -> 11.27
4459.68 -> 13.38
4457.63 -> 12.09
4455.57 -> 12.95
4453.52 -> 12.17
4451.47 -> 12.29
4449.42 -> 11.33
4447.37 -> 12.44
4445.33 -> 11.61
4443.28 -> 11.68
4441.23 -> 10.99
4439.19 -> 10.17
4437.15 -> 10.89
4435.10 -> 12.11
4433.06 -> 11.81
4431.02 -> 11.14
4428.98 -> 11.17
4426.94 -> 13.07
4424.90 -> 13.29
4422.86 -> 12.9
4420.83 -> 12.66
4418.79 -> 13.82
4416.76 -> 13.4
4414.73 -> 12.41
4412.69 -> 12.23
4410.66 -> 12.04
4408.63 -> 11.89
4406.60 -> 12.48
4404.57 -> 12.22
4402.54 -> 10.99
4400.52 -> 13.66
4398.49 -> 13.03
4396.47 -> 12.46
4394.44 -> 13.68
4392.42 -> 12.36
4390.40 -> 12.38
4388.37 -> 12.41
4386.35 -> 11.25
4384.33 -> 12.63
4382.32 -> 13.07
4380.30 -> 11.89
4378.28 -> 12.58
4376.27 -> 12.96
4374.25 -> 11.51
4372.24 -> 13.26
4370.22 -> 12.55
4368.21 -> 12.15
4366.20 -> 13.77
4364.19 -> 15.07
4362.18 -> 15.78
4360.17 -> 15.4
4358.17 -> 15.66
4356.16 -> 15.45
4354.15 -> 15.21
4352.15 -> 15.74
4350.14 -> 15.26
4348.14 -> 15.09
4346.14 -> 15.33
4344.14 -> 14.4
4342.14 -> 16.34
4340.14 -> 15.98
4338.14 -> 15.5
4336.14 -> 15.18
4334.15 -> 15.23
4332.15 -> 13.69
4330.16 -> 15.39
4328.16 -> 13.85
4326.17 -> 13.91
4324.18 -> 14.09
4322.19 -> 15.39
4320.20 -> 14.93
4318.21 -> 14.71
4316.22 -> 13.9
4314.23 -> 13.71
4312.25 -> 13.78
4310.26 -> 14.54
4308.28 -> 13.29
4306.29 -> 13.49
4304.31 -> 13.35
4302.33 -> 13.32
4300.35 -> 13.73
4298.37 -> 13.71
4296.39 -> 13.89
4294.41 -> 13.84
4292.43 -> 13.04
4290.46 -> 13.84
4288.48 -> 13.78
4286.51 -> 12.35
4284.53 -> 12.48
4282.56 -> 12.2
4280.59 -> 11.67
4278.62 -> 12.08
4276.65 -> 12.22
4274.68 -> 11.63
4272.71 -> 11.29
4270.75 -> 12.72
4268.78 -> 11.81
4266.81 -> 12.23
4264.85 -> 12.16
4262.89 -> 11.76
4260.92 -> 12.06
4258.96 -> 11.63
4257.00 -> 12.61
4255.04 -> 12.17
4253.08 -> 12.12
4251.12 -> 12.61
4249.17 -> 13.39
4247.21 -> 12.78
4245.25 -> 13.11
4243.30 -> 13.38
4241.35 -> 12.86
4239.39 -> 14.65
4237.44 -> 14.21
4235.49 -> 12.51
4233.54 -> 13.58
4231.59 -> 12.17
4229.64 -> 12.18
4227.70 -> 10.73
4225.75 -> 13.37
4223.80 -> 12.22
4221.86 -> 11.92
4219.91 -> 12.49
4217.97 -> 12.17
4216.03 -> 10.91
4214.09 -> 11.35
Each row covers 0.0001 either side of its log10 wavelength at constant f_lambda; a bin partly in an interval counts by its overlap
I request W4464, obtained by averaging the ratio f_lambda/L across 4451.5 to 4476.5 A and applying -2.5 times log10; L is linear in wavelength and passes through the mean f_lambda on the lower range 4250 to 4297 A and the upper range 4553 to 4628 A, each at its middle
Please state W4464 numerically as 0.06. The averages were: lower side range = 12.4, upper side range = 13.1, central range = 12.2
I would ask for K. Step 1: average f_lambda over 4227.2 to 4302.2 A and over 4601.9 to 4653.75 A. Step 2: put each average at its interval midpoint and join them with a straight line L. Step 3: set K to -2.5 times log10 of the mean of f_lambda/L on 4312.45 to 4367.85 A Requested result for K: -0.17 mag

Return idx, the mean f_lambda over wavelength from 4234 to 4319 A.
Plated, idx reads 12.9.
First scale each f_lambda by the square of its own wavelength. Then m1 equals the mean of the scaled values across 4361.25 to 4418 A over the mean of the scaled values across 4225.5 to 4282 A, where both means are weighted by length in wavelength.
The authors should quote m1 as 1.09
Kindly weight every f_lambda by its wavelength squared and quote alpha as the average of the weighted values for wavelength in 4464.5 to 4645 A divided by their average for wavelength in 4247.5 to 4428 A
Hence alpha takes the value 1.09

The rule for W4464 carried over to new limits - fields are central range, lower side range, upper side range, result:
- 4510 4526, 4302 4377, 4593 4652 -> -0.073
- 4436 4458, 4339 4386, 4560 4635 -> 0.185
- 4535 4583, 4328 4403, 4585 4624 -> -0.038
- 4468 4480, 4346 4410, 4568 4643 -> 0.113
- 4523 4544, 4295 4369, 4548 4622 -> -0.037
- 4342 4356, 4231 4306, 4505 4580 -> -0.174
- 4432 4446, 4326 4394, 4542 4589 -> 0.222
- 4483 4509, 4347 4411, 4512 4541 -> 0.074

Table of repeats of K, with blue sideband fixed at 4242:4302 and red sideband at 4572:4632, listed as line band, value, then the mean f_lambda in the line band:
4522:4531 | -0.11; 14.4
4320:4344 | -0.17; 14.9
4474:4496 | 0.05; 12.4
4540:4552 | -0.07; 13.9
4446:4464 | 0.06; 12.2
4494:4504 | -0.03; 13.4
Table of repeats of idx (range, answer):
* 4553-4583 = 13.3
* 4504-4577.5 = 13.6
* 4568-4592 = 13.9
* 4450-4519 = 12.7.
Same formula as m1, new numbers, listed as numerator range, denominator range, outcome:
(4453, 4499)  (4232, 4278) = 1.09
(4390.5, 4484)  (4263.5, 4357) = 0.93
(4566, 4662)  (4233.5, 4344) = 1.12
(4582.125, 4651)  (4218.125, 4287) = 1.24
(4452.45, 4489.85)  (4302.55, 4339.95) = 0.91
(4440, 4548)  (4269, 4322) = 1.07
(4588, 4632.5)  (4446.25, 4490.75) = 1.13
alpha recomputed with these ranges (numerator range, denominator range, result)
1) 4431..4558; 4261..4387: 1.02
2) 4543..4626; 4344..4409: 1.08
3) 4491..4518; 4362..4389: 1.11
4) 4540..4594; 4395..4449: 1.20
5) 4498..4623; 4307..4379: 1.02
